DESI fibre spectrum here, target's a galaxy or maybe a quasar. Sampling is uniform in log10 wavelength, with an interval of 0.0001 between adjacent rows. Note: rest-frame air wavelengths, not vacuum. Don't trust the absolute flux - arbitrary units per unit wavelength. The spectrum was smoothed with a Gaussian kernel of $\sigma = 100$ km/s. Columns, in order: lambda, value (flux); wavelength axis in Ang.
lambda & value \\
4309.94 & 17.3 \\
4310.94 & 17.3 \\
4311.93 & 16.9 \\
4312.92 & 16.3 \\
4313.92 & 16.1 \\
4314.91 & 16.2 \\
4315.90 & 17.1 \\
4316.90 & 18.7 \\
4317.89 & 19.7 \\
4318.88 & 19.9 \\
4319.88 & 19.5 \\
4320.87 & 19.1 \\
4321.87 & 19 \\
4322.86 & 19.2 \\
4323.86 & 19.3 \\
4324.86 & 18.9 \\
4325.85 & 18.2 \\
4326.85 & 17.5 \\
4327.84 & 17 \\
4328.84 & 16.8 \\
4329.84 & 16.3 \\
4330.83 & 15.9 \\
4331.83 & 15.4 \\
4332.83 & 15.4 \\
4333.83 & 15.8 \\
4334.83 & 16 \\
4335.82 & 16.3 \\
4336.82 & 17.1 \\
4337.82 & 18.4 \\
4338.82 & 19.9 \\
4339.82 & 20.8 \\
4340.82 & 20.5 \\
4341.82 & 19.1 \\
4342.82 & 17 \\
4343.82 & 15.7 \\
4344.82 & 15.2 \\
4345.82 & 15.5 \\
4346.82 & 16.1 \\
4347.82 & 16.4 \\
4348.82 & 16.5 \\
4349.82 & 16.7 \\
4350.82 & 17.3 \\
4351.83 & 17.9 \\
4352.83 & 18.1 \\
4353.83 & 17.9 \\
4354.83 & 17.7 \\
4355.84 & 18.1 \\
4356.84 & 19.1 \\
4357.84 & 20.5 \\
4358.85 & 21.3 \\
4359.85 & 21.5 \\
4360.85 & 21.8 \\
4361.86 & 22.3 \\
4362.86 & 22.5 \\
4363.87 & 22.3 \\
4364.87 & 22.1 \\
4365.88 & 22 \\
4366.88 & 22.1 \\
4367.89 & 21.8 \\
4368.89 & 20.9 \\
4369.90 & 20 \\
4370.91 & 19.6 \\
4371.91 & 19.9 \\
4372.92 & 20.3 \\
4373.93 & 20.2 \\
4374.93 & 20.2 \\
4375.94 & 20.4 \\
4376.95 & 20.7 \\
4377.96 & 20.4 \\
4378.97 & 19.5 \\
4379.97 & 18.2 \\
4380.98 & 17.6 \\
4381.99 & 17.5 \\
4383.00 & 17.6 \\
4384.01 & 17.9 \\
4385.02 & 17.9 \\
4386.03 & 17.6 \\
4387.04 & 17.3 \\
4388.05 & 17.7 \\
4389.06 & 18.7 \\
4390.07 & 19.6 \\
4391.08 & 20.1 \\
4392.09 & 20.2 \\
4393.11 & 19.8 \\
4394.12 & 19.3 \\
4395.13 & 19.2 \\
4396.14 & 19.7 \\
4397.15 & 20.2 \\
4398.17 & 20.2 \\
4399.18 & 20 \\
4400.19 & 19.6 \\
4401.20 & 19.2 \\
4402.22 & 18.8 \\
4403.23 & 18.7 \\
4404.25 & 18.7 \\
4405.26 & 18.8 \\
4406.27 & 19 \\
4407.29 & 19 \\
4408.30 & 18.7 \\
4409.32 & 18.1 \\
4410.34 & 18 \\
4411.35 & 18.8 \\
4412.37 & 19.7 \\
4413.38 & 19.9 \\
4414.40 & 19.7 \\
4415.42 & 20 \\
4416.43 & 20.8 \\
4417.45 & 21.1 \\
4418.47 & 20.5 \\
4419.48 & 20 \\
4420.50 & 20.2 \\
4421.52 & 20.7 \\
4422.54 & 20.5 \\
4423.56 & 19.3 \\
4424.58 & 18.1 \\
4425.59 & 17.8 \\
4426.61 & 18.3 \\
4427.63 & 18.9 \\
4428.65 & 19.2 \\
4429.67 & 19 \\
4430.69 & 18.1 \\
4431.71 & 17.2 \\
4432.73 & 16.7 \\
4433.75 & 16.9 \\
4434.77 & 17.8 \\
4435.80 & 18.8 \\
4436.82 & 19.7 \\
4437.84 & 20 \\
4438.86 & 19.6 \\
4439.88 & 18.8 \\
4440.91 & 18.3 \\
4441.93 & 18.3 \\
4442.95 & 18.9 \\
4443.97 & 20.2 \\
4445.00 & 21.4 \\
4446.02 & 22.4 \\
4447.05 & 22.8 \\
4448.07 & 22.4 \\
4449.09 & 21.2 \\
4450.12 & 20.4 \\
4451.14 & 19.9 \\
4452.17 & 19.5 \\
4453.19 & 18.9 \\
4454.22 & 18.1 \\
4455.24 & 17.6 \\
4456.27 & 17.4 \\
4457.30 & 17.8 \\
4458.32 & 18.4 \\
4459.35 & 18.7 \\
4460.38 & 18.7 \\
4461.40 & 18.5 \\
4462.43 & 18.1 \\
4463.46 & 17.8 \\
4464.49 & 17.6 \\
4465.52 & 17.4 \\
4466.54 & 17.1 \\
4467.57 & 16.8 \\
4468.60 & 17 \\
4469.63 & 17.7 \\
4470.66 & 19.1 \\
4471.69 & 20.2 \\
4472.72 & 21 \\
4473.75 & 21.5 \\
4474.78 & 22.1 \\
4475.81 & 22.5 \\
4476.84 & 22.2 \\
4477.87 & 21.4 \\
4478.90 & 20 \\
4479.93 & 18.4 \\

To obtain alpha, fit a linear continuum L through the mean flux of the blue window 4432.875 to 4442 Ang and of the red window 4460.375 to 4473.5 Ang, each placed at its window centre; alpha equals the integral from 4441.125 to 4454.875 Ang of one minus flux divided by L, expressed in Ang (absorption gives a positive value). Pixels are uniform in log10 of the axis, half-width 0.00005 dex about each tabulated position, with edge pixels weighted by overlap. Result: -1.3 Ang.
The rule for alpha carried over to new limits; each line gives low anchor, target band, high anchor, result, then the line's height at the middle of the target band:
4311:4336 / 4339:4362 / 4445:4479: -0.6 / 17.9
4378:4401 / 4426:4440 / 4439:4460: 0.6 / 19.4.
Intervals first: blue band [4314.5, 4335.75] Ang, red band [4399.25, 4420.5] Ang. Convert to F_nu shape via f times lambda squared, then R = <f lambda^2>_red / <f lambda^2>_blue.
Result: 1.1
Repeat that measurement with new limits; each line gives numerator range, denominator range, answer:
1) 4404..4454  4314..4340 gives 1.14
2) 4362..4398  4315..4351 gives 1.15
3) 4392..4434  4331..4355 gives 1.15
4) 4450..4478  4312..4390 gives 1.08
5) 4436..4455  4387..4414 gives 1.06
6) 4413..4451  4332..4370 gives 1.08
